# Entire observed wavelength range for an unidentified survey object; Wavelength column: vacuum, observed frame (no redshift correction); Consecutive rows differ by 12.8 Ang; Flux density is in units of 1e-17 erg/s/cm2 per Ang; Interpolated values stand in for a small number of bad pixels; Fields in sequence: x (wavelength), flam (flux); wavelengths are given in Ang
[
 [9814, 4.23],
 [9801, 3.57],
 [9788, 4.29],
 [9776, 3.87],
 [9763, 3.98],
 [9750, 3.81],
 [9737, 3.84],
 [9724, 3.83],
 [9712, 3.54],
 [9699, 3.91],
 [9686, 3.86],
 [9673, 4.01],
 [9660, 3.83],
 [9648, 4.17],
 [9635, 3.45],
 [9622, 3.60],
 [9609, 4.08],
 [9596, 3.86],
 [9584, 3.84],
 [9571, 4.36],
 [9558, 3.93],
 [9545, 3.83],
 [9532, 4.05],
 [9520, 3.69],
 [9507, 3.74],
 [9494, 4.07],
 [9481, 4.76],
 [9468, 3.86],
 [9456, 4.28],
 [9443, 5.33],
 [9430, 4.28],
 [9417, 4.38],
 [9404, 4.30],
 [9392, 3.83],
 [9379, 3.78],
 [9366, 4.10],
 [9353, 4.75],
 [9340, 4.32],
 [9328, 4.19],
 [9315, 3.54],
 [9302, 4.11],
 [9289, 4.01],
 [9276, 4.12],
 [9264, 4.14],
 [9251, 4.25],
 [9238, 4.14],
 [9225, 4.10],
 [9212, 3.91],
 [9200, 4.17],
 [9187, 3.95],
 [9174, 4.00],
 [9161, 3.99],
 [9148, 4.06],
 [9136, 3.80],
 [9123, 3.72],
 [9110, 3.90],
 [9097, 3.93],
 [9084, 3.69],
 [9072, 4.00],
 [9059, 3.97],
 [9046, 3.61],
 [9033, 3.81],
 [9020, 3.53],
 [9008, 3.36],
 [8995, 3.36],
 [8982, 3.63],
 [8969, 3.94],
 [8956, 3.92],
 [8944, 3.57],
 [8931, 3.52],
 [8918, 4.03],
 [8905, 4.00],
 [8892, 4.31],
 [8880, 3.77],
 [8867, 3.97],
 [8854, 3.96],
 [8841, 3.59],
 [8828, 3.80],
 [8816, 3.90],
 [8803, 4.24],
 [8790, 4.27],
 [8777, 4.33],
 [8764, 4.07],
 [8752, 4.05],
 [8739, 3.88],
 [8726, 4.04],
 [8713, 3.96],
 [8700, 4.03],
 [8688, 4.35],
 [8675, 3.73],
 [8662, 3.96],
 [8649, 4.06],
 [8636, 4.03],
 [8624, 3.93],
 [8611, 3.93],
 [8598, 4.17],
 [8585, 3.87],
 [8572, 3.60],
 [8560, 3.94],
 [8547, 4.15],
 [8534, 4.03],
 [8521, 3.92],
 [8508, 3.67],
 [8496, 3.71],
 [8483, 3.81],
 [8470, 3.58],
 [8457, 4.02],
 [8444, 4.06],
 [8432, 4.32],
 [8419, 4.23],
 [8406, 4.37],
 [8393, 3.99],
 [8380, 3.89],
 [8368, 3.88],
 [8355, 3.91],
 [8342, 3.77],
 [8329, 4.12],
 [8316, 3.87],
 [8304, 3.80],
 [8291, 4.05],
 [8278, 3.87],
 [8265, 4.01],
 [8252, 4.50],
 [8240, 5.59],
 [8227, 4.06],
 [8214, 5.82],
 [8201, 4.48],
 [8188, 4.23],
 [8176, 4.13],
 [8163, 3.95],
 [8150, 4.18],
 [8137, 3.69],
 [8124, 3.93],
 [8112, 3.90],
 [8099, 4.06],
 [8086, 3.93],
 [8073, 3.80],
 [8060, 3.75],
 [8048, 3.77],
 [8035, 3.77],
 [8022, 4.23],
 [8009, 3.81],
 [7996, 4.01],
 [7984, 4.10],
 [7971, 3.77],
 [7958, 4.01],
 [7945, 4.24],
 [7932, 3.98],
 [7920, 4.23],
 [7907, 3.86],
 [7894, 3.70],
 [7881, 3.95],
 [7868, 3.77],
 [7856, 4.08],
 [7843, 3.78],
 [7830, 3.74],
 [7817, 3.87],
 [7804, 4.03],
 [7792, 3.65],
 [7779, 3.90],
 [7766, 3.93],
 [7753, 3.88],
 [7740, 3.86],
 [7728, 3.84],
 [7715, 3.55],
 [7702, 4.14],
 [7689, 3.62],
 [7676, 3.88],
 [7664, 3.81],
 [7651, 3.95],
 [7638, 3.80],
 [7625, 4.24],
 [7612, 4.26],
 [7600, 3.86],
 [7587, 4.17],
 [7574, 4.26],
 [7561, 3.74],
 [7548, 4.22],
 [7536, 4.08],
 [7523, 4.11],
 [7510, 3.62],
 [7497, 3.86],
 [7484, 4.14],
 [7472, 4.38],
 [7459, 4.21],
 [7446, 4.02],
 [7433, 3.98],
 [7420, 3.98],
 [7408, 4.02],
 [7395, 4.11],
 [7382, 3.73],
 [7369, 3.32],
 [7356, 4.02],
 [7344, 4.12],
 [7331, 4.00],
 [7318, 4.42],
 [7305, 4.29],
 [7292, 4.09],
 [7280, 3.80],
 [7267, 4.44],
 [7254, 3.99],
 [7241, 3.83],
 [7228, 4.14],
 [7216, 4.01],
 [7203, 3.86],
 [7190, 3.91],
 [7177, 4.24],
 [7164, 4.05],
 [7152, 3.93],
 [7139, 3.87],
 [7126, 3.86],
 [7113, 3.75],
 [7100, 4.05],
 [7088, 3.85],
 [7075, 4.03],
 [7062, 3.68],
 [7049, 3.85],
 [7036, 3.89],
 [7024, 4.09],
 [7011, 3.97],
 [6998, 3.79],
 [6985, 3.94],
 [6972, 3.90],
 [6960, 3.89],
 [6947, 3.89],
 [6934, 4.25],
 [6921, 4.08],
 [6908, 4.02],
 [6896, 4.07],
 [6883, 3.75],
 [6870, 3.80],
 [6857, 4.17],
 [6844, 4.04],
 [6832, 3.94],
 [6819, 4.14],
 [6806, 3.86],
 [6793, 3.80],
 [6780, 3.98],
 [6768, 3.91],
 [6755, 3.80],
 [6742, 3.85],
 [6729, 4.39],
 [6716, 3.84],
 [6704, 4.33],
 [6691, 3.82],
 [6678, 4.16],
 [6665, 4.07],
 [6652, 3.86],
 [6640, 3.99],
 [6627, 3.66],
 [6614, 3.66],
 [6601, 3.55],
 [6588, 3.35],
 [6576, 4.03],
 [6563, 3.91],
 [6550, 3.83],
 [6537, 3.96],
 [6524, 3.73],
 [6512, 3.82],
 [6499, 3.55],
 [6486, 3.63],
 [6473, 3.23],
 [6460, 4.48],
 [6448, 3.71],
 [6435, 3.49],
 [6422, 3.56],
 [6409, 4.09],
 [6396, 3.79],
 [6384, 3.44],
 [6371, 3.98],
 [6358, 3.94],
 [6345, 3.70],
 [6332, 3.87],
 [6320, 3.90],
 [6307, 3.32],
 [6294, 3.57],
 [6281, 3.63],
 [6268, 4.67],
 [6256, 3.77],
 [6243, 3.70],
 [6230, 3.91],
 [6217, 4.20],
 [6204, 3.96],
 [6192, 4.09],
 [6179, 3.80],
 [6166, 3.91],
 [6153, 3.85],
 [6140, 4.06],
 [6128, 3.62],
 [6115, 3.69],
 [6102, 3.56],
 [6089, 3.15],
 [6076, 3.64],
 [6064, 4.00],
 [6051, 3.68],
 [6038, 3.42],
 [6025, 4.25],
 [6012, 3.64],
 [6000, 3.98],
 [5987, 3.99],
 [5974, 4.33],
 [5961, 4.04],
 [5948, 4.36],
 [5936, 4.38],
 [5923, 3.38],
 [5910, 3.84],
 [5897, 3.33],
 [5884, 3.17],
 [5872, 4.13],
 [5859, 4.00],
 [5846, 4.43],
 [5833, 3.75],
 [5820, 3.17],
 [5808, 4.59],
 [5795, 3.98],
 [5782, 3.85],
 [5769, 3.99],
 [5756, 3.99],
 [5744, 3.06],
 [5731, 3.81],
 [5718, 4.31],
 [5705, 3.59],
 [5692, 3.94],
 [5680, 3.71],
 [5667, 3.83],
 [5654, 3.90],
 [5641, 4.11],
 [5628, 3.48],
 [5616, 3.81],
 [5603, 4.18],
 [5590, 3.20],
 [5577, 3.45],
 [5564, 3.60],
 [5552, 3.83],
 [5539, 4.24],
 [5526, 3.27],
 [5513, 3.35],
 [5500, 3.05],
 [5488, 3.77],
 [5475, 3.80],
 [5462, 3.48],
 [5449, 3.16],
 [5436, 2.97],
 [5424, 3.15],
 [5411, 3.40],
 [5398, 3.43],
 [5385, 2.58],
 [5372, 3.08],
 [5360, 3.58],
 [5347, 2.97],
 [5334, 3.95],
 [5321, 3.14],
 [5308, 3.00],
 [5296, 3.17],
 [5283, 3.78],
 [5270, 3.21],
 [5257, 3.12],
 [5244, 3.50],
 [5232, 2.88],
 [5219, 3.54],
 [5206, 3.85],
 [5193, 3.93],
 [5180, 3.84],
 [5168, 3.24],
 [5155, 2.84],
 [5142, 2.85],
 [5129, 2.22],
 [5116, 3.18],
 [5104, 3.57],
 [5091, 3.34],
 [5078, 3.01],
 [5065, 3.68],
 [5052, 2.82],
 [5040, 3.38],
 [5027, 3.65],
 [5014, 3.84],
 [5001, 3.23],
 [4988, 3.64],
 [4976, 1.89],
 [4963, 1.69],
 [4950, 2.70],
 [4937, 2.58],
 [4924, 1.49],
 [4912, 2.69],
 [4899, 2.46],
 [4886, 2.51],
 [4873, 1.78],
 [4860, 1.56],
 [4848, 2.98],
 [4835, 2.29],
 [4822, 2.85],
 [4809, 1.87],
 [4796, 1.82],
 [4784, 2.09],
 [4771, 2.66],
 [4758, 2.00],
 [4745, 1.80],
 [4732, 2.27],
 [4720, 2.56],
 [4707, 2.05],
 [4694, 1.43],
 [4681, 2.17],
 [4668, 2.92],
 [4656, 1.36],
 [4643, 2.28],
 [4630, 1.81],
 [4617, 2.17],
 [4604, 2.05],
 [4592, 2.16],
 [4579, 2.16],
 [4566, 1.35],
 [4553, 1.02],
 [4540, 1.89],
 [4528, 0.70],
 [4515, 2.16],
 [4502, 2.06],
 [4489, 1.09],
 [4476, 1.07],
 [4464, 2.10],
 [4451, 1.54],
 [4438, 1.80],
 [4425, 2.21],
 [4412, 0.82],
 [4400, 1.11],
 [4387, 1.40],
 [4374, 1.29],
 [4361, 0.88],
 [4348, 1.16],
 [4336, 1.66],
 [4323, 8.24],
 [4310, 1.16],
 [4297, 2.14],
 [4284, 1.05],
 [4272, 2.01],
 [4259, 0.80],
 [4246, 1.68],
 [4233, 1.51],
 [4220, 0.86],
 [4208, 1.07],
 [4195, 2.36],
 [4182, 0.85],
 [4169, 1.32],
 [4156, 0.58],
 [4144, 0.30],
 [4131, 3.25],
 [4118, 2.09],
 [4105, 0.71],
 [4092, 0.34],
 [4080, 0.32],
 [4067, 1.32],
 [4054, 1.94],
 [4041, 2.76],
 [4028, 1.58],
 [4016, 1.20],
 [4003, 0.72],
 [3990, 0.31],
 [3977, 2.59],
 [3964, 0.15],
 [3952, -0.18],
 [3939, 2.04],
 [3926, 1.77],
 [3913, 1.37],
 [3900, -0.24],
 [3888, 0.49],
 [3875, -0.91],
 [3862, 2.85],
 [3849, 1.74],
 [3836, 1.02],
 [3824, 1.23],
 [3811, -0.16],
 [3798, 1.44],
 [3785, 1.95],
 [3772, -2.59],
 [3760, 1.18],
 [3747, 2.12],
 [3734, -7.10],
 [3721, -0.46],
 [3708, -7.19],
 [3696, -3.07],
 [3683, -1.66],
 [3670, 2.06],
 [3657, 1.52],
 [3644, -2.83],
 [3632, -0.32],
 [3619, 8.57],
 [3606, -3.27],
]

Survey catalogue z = 0.25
